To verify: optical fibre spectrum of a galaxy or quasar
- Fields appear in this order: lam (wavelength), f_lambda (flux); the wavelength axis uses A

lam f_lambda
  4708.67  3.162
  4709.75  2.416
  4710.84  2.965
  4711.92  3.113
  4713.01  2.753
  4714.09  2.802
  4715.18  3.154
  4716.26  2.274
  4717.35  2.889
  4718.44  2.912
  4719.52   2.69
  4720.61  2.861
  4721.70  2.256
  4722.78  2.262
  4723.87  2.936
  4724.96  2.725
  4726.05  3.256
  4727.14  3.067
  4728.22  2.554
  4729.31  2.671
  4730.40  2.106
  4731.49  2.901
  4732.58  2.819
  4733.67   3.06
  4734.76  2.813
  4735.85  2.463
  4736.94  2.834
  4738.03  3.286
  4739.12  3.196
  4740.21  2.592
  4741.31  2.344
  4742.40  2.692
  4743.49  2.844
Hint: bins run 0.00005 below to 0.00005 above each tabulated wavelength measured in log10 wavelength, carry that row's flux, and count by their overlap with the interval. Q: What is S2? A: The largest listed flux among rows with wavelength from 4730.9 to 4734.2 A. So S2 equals 3.06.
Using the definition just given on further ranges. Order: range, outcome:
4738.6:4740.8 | 3.196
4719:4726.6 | 3.256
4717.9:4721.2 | 2.912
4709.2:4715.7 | 3.154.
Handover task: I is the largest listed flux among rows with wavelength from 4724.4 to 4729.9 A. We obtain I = 3.256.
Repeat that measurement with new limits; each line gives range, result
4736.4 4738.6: 3.286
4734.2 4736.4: 2.813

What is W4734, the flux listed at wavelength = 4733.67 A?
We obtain 3.06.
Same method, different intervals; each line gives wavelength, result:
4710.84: 2.965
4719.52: 2.69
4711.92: 3.113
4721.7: 2.256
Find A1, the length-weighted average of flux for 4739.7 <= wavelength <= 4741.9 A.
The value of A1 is 2.46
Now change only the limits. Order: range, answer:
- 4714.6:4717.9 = 2.77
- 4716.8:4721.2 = 2.83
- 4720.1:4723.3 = 2.46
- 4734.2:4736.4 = 2.64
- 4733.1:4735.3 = 2.94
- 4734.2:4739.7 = 2.92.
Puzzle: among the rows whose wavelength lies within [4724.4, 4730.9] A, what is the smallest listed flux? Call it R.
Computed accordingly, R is 2.106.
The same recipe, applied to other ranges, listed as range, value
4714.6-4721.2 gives 2.274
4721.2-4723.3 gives 2.256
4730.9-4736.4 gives 2.463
